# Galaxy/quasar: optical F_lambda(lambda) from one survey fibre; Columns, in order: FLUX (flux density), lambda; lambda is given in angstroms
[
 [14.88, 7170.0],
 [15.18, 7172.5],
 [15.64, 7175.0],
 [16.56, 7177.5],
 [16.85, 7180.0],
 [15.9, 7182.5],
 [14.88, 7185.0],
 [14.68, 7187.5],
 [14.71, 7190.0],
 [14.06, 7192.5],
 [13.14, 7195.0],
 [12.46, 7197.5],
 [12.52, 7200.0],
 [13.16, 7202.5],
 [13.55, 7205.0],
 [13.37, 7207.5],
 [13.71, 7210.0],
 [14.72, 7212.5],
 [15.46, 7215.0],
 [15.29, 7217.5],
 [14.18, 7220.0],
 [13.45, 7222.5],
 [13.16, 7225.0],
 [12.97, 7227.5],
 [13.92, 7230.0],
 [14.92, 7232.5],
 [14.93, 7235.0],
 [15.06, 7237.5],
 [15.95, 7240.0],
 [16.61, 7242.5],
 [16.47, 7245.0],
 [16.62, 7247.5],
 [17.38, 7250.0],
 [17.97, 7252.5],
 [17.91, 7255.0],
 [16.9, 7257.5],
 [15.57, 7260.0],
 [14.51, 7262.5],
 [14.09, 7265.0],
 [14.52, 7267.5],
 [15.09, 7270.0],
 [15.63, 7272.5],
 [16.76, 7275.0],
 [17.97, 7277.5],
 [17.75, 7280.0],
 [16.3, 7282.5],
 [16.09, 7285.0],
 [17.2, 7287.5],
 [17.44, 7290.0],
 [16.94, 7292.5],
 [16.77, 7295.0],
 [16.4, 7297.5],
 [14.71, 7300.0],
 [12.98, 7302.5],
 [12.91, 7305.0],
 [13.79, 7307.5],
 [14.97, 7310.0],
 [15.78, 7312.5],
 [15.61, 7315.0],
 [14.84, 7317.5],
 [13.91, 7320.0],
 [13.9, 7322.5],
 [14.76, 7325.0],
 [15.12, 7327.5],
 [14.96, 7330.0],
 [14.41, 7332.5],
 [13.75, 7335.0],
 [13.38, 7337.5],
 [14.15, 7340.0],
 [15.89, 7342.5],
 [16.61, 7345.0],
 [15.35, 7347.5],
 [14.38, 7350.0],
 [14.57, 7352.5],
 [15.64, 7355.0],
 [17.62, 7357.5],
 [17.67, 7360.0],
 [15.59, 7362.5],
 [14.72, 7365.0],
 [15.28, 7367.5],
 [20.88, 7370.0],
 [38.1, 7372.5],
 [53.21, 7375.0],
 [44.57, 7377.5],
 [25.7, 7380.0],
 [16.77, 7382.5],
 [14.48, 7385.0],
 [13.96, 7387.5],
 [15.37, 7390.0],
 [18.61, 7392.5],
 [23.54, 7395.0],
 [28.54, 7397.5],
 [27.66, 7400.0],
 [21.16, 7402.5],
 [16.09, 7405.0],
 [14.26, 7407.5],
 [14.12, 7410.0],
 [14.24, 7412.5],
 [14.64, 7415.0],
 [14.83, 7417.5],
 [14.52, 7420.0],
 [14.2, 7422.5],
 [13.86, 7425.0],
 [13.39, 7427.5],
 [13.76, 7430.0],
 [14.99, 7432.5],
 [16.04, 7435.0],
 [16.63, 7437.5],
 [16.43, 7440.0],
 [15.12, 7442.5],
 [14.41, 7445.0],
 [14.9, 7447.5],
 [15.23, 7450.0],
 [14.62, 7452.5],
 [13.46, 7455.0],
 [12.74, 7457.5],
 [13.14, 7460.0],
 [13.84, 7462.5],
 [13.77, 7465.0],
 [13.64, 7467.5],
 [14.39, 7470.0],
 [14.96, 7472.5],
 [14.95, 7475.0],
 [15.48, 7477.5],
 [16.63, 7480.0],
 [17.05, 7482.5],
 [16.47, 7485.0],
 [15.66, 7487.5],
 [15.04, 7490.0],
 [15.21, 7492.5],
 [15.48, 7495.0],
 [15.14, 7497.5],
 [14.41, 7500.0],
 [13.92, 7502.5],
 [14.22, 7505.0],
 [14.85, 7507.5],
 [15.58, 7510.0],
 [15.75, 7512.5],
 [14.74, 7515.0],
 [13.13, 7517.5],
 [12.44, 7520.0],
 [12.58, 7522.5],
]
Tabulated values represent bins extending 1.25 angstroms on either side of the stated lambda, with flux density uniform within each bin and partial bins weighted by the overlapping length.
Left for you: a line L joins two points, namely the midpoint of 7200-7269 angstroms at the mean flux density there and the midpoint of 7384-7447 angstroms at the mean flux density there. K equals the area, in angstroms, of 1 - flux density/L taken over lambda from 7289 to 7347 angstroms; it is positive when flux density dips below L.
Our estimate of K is 2.9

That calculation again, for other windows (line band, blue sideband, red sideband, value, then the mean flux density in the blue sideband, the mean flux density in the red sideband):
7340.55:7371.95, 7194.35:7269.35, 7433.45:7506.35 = -3.7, 14.8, 14.9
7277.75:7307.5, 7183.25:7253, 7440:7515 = -2.6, 14.6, 14.9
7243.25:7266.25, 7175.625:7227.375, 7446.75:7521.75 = -3.3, 14.3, 14.7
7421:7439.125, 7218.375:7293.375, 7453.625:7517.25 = 0.4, 15.8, 14.8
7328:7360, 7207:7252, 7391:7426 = 3.2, 15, 17.9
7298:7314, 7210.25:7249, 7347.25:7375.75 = 3.5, 14.9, 20.7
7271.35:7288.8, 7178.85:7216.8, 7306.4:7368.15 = -2.5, 14.2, 15.1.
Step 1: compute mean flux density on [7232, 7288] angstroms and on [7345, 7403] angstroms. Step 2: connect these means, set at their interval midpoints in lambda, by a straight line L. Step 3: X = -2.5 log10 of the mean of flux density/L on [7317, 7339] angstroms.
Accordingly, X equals 0.336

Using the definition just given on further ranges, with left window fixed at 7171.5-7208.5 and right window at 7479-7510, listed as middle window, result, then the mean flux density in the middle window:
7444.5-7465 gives 0.090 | 14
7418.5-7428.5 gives 0.082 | 14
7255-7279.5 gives -0.084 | 15.8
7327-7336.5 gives 0.028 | 14.5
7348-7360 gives -0.059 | 15.8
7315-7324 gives 0.030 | 14.4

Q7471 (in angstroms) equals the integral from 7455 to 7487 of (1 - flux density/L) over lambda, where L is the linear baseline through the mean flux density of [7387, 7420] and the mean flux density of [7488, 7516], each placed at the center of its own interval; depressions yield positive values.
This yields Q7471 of 2.4 angstroms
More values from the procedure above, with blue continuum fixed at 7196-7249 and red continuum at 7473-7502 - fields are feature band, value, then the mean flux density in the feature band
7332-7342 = 0.6 angstroms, 14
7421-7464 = 2.3 angstroms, 14.5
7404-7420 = 0.6 angstroms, 14.7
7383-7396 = -1.7 angstroms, 17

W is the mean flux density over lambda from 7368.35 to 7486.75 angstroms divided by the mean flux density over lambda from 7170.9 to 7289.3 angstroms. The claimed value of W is 1.18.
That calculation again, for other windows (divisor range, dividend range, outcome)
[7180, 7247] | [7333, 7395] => 1.38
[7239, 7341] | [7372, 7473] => 1.16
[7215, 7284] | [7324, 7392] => 1.23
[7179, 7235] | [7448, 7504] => 1.05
